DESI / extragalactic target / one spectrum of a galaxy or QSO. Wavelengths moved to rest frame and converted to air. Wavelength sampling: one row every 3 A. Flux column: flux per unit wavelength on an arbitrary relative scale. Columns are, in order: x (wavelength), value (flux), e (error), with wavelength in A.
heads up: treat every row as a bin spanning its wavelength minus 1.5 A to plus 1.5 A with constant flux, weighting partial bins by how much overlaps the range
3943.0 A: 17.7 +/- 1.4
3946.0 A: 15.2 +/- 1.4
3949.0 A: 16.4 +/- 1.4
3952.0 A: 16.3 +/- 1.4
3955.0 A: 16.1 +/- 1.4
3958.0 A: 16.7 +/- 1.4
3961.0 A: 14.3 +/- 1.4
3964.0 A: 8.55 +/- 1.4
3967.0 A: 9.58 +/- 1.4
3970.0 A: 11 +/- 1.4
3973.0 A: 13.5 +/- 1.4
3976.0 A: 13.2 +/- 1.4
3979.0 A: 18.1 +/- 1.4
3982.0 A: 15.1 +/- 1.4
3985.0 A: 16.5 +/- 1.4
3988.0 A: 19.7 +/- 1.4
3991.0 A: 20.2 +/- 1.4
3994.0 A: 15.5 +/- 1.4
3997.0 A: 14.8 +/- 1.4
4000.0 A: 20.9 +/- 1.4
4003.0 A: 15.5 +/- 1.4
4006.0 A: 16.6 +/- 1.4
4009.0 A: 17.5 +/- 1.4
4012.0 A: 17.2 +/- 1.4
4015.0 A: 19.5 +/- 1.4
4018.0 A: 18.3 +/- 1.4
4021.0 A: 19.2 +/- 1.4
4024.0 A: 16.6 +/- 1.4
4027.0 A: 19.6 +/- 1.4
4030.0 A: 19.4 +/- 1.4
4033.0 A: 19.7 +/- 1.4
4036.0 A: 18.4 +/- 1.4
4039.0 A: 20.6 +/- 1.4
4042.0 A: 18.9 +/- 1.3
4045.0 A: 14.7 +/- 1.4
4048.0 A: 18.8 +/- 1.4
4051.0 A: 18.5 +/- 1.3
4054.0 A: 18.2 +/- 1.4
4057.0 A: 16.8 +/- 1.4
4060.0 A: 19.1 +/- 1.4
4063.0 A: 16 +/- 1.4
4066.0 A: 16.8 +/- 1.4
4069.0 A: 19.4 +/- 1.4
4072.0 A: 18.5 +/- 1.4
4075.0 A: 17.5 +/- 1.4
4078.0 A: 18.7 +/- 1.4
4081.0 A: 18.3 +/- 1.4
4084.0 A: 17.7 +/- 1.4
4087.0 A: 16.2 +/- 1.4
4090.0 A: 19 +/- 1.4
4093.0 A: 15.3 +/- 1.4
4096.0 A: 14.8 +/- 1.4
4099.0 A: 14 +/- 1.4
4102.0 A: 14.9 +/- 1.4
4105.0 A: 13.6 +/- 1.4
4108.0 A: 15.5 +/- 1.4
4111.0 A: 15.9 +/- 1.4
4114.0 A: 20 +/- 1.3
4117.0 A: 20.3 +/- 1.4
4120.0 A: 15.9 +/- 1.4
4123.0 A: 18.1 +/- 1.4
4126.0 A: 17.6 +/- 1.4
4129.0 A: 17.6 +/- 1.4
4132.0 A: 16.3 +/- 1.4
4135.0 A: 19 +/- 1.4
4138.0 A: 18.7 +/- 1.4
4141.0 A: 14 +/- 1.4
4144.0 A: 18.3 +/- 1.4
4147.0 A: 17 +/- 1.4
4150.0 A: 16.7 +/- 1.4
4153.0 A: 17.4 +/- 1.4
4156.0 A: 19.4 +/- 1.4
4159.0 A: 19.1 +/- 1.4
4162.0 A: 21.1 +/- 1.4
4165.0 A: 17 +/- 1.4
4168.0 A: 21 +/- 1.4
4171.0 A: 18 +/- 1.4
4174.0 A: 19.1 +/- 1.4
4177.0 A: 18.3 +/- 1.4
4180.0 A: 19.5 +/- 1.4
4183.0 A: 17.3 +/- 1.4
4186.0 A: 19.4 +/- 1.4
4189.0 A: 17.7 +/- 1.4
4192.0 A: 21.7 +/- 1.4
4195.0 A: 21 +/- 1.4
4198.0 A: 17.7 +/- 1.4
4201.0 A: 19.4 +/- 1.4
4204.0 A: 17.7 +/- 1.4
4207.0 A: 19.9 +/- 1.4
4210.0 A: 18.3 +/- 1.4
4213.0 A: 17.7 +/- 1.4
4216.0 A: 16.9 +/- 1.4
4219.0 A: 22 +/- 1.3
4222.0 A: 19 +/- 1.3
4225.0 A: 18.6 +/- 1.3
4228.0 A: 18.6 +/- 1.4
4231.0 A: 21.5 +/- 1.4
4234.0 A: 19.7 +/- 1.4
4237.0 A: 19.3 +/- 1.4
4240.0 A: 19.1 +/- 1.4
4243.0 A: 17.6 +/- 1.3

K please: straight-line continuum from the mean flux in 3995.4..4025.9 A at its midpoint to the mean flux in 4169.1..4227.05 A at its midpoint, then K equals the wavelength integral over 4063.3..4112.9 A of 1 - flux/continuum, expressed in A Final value 4.1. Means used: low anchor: 17.6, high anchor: 18.9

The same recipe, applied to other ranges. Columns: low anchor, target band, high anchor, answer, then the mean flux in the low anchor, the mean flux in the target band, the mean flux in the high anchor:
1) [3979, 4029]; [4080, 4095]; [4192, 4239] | 0.92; 17.7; 17.2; 19.2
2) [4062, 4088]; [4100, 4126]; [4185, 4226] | 1.96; 17.7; 16.8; 19.1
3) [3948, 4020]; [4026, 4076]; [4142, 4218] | -4.32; 15.9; 18.3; 18.7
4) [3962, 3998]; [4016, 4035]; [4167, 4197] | -3.79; 14.6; 18.8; 19.2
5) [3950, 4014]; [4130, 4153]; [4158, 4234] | 1.32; 15.6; 17.2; 19.1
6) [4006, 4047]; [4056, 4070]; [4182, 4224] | 0.69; 18.4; 17.6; 19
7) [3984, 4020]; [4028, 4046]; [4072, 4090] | -0.98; 17.7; 18.8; 17.9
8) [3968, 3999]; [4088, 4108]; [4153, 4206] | 2.67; 15.7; 15.3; 19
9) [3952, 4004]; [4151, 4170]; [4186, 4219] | -0.82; 15.3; 19.1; 19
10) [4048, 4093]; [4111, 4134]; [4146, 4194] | 0.59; 17.9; 17.9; 18.8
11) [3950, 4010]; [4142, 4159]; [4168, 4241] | 0.43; 15.5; 17.8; 19.1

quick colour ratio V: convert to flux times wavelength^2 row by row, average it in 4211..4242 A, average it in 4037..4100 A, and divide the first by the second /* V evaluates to 1.2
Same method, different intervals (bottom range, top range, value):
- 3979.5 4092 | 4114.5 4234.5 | 1.11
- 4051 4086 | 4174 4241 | 1.14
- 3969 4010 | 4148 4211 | 1.27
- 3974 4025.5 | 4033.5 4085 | 1.08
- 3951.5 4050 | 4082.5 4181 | 1.11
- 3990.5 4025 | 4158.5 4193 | 1.18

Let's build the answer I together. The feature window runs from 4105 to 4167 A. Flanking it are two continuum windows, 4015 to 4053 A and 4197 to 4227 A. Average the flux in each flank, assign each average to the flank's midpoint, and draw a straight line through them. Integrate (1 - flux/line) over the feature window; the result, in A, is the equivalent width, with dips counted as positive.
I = 3.33 A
